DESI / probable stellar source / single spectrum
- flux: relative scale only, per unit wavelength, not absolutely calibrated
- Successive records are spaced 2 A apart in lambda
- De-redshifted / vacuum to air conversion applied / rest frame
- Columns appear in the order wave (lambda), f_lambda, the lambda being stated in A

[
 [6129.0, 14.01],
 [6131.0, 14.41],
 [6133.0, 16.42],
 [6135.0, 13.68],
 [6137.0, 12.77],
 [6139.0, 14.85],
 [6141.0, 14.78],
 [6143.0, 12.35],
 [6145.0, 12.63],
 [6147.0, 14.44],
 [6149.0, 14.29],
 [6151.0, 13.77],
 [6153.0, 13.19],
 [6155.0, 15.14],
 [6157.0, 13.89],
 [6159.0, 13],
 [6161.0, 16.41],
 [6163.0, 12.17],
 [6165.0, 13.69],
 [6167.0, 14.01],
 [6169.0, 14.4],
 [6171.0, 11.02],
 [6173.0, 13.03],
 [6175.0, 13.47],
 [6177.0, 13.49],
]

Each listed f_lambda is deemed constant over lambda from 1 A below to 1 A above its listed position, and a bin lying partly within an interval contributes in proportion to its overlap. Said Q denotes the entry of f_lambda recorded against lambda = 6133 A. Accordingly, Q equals 16.42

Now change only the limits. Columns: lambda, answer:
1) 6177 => 13.49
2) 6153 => 13.19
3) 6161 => 16.41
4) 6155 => 15.14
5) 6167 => 14.01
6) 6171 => 11.02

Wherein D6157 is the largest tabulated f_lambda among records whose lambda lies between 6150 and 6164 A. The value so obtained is 16.41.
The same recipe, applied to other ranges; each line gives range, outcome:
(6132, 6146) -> 16.42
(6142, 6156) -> 15.14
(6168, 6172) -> 14.4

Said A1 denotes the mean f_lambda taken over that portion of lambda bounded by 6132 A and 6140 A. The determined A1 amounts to 14.4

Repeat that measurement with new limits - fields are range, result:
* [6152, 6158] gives 14.1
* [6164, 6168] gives 13.8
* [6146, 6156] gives 14.2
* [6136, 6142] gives 14.1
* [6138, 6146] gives 13.7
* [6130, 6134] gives 15.4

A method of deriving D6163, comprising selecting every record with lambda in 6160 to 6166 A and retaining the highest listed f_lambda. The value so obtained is 16.41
